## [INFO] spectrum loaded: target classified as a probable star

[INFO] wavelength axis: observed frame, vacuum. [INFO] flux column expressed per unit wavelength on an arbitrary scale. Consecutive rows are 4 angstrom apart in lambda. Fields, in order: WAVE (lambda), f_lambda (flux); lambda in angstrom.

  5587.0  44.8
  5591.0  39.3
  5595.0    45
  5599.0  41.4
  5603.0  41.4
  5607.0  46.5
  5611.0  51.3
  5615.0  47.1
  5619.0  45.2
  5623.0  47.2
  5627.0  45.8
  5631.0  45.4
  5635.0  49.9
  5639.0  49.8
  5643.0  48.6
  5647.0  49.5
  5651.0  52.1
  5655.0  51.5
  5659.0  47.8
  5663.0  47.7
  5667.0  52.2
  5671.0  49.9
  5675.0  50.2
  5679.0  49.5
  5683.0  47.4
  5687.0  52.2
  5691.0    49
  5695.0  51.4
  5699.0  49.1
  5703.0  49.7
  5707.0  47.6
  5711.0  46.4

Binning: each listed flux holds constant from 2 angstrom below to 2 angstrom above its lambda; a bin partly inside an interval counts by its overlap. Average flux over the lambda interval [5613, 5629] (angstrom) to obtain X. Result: 46.3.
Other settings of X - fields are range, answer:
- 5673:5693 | 49.7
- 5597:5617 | 45.5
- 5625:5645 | 47.9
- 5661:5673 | 49.9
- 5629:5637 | 47.6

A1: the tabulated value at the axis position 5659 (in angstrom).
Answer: 47.8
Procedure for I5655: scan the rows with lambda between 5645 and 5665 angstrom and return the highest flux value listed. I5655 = 52.1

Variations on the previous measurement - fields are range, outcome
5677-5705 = 52.2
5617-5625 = 47.2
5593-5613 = 51.3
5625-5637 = 49.9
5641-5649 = 49.5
